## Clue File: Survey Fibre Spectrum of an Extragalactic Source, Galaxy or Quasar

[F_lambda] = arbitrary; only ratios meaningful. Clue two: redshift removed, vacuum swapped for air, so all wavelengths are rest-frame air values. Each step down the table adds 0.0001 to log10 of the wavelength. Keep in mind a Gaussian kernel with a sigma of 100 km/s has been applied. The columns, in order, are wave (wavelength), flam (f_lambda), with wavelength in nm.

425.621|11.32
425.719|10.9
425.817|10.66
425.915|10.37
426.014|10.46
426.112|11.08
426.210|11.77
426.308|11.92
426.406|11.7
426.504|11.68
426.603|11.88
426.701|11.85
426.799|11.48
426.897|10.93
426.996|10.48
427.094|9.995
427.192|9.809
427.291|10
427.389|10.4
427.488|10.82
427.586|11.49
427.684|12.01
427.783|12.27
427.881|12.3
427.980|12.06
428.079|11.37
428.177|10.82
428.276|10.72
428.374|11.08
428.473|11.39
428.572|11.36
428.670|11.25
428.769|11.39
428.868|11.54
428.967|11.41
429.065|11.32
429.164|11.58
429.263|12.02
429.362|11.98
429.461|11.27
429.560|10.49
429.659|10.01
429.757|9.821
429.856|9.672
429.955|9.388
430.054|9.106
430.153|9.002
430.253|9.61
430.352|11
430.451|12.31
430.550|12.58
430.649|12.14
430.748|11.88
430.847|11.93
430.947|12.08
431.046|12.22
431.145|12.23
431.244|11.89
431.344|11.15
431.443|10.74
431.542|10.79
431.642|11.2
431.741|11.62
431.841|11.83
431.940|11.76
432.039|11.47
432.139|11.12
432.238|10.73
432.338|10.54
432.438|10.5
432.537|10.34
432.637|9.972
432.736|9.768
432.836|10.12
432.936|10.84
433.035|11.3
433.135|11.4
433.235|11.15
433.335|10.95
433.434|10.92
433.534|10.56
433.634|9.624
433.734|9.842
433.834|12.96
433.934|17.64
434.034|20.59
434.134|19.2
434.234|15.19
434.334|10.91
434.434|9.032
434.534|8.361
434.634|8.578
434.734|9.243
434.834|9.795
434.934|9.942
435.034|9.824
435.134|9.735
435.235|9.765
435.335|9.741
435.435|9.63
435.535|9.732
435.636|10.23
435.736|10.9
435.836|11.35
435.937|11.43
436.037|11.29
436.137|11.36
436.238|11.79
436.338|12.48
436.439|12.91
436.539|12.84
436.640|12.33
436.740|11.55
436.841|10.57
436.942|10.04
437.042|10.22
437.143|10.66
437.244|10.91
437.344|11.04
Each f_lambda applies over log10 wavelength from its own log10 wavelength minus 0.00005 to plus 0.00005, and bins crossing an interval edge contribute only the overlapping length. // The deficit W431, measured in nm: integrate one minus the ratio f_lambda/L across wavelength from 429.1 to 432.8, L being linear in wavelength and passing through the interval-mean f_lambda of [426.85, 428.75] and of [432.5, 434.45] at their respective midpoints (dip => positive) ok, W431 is 0.21 nm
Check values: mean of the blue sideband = 11.1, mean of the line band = 11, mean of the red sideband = 12.2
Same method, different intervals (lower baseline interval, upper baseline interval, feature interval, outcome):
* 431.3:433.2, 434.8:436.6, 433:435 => -0.179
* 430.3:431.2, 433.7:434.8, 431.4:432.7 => 0.146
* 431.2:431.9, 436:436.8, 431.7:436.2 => 0.194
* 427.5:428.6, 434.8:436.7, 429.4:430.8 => 0.092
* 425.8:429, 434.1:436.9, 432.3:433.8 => 0.071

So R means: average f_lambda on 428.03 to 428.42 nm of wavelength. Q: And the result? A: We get 11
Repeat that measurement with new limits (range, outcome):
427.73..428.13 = 12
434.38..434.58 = 8.75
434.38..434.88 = 9.02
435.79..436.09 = 11.4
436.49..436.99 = 11.5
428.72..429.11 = 11.4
